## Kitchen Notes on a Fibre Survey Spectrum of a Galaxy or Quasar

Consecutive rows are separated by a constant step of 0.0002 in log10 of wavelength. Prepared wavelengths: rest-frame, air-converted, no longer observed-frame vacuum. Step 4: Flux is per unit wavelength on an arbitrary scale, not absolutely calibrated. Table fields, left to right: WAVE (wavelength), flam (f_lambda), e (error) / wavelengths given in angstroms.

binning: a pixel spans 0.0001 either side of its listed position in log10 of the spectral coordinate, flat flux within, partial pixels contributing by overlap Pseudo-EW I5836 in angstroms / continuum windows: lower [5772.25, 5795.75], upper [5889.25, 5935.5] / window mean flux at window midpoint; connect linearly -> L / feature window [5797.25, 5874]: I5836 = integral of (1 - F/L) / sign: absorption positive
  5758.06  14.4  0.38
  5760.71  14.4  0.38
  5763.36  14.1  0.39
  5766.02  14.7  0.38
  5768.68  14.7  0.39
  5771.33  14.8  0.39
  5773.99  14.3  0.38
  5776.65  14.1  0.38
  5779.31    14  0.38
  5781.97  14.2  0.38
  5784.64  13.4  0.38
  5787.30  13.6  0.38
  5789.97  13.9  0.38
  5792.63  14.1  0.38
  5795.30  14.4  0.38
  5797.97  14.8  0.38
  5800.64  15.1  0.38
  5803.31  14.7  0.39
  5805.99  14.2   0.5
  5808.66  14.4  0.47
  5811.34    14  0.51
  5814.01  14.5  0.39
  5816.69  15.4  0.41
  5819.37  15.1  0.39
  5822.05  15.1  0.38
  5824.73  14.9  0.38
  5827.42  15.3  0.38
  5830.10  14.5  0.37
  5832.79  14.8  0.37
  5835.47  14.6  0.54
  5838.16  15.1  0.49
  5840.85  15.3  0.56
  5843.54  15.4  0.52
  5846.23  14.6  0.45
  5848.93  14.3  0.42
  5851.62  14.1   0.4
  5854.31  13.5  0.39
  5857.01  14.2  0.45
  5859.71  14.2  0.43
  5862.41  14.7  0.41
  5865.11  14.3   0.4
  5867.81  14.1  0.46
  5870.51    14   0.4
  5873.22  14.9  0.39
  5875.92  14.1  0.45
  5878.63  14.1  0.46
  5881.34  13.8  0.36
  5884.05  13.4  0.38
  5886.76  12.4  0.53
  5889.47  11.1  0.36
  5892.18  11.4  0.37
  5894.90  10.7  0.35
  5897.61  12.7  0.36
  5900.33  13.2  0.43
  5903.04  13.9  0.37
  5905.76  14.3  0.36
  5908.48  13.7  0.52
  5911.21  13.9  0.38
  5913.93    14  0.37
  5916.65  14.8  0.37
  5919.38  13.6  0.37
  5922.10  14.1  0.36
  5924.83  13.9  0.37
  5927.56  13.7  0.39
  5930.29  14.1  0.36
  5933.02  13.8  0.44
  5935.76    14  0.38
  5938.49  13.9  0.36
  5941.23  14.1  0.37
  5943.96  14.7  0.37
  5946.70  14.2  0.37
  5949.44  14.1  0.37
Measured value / -4.8 angstroms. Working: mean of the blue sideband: 14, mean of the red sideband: 13.4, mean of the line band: 14.6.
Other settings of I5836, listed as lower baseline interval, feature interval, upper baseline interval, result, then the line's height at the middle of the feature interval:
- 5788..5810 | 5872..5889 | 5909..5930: 0.6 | 14.1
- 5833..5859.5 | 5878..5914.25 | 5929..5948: 3.3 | 14.3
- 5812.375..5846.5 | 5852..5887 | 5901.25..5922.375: 1.2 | 14.5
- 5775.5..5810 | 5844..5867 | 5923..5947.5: -0.2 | 14.1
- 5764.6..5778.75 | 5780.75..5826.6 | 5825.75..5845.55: 0.8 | 14.7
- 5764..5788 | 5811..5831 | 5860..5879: -0.9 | 14.3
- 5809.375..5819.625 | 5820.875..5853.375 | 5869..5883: -0.7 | 14.5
